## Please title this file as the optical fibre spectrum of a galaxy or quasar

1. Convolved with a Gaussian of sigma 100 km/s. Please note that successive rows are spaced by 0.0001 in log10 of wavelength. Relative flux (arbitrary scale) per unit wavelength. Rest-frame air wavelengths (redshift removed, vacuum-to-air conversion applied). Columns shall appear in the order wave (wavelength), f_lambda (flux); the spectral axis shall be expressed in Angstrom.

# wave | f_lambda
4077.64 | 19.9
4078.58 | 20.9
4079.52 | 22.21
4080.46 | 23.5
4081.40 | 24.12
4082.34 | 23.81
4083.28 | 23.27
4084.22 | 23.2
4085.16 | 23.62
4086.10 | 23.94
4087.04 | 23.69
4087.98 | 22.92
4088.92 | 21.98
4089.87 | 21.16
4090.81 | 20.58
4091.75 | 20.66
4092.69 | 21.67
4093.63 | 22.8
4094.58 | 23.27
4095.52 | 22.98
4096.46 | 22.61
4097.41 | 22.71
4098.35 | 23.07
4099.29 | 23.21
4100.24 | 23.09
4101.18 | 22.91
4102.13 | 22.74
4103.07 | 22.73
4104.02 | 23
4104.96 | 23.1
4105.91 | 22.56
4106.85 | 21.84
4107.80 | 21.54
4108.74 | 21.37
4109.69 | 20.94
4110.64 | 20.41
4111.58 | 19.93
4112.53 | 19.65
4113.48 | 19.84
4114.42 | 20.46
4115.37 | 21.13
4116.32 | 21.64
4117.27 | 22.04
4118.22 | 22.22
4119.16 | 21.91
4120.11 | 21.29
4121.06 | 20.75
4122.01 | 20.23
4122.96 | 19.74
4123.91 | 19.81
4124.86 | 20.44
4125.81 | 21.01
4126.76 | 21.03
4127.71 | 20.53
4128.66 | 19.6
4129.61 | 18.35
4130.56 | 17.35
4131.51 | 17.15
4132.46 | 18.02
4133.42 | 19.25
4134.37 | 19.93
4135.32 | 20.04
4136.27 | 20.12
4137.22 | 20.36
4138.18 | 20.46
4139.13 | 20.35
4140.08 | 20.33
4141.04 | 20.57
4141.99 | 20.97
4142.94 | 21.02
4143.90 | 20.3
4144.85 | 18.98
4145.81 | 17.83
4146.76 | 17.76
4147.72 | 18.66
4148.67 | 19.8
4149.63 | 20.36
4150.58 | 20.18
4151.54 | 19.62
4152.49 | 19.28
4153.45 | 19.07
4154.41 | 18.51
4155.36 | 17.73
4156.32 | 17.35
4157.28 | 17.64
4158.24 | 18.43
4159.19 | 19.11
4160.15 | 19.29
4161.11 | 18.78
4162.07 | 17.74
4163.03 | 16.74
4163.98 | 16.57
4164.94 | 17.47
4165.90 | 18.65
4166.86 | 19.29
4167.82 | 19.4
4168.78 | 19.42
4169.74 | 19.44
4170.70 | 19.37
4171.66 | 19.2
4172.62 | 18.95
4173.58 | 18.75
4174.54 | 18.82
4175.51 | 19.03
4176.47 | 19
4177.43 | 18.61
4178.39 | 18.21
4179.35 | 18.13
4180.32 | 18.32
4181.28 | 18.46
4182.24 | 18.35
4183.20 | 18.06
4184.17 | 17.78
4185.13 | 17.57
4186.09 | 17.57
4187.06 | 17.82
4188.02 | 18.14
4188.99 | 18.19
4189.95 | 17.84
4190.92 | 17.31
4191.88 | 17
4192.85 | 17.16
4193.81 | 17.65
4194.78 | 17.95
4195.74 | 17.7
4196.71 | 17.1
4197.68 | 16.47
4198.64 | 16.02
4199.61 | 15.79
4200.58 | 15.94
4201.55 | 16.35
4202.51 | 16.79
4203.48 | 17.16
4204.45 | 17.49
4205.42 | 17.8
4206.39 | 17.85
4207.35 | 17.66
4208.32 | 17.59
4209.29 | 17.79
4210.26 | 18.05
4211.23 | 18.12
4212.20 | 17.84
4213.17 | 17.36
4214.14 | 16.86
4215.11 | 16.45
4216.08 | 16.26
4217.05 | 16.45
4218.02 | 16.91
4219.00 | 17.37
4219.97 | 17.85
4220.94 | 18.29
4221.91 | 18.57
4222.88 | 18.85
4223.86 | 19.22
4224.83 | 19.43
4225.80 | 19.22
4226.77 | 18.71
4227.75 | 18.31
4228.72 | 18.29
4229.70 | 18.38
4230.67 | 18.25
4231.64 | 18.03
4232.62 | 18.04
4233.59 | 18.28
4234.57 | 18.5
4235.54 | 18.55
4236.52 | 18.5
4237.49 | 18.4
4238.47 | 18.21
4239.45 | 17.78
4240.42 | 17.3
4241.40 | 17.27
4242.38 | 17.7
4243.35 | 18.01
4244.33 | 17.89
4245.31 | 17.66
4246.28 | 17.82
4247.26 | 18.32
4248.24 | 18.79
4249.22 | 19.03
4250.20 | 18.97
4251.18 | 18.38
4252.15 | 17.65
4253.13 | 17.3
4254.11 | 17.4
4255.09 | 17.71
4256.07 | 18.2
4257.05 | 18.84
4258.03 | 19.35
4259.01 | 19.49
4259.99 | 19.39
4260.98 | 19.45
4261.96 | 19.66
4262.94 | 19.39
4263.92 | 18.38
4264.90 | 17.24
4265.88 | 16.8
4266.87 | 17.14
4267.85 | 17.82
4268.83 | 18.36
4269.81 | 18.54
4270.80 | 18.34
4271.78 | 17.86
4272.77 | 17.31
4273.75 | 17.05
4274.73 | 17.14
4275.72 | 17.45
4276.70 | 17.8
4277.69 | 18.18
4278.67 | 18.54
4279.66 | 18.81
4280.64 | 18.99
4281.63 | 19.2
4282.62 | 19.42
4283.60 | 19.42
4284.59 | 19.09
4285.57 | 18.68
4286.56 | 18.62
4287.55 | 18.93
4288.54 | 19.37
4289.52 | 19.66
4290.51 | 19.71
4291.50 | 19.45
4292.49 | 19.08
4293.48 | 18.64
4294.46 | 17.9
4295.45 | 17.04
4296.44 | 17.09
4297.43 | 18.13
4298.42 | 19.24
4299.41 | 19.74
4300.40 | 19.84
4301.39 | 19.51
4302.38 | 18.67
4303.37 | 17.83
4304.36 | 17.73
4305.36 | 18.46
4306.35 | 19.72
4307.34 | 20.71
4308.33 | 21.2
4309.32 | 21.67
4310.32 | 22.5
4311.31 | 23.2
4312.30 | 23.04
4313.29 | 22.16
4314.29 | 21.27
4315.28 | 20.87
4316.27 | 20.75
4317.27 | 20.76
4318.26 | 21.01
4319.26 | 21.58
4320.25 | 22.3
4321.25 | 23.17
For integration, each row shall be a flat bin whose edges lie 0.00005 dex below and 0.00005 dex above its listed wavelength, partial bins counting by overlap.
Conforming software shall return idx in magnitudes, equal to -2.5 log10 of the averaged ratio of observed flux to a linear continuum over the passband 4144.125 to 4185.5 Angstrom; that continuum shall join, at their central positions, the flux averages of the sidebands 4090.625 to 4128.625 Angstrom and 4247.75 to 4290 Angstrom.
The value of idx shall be 0.104 mag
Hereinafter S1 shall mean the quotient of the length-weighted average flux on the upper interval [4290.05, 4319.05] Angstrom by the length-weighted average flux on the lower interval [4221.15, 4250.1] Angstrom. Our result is 1.09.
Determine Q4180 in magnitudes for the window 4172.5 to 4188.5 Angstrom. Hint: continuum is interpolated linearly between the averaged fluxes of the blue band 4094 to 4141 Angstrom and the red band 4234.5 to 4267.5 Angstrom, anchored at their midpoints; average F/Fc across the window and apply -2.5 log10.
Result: 0.079 mag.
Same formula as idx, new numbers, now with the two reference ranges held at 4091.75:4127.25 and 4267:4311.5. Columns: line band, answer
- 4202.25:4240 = 0.11 mag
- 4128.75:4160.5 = 0.10 mag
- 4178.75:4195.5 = 0.15 mag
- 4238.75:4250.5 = 0.09 mag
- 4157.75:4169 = 0.13 mag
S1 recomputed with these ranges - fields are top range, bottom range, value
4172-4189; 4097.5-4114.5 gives 0.84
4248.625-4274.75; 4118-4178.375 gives 0.95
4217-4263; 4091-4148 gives 0.88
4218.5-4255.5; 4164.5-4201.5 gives 1.01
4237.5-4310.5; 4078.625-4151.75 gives 0.88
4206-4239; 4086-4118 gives 0.82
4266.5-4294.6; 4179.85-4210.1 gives 1.06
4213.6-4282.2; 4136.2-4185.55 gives 0.96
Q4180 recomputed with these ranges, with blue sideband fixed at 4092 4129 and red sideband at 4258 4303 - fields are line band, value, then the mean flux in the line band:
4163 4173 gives 0.104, 18.7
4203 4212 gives 0.124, 17.7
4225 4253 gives 0.063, 18.2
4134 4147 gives 0.057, 20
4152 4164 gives 0.139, 18.2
